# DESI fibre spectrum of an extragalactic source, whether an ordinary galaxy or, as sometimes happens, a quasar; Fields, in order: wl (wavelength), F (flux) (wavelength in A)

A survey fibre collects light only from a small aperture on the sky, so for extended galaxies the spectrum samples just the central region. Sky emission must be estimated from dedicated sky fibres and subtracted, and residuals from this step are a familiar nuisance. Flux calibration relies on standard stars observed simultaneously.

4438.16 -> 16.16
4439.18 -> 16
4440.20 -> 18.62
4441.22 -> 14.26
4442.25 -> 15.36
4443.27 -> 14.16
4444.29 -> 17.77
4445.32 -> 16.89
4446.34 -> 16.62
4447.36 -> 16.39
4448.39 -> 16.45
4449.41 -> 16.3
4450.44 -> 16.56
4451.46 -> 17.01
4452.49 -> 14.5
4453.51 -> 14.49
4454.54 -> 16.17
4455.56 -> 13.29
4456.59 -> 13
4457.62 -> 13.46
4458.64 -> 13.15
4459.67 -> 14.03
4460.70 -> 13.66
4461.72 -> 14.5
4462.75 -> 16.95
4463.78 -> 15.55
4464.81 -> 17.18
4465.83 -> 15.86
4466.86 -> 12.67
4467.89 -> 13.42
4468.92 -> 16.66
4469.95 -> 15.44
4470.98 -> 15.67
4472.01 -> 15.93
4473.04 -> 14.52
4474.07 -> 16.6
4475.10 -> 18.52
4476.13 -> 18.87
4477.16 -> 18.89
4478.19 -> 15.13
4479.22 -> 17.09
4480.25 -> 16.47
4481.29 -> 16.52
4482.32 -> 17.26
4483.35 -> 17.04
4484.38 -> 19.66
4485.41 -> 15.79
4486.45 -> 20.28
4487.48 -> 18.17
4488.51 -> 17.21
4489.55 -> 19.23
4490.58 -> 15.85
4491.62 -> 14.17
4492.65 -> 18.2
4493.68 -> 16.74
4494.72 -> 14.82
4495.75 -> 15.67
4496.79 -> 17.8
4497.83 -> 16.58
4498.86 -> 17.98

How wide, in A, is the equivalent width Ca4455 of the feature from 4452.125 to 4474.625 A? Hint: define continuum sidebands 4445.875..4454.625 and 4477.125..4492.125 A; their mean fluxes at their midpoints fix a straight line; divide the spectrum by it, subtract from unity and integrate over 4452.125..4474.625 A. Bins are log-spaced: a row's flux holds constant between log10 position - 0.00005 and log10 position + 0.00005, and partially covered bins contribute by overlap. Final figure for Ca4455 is 2.2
